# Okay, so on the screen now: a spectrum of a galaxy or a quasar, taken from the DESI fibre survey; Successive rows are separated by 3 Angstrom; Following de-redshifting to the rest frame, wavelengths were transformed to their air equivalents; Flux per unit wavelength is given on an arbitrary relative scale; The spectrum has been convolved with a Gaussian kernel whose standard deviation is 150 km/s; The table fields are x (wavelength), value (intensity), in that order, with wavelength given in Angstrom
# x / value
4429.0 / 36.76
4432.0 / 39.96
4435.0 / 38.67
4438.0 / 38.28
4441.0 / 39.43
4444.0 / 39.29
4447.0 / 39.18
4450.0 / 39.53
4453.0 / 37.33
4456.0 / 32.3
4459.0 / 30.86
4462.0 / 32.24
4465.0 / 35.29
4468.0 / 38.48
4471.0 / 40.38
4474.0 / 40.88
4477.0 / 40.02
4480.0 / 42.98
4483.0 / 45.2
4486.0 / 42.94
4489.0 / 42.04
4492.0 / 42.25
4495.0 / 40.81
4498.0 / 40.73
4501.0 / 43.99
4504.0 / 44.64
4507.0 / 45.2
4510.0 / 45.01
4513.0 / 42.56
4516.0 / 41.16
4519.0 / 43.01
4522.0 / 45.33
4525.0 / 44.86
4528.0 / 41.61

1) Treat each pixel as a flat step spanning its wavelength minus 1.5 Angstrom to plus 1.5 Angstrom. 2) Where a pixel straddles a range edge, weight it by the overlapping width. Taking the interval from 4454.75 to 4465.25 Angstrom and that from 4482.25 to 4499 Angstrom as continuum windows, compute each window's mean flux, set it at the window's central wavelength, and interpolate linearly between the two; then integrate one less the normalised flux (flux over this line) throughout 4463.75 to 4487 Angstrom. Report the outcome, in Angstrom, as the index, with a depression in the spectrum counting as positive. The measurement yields -2.14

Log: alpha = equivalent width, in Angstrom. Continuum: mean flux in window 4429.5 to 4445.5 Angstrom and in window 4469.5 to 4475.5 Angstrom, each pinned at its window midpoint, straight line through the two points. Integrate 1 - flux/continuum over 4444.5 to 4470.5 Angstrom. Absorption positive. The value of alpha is 2.6 Angstrom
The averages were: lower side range 39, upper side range 40.6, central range 36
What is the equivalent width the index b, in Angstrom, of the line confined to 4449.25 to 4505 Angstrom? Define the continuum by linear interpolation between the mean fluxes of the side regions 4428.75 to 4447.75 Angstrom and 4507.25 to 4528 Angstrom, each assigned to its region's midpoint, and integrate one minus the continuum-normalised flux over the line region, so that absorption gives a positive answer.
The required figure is 2.3 Angstrom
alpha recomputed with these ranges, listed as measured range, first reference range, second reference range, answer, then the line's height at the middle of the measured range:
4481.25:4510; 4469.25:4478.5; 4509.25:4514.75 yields -0.7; 42.2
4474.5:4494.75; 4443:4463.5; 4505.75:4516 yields -1.1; 40.1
